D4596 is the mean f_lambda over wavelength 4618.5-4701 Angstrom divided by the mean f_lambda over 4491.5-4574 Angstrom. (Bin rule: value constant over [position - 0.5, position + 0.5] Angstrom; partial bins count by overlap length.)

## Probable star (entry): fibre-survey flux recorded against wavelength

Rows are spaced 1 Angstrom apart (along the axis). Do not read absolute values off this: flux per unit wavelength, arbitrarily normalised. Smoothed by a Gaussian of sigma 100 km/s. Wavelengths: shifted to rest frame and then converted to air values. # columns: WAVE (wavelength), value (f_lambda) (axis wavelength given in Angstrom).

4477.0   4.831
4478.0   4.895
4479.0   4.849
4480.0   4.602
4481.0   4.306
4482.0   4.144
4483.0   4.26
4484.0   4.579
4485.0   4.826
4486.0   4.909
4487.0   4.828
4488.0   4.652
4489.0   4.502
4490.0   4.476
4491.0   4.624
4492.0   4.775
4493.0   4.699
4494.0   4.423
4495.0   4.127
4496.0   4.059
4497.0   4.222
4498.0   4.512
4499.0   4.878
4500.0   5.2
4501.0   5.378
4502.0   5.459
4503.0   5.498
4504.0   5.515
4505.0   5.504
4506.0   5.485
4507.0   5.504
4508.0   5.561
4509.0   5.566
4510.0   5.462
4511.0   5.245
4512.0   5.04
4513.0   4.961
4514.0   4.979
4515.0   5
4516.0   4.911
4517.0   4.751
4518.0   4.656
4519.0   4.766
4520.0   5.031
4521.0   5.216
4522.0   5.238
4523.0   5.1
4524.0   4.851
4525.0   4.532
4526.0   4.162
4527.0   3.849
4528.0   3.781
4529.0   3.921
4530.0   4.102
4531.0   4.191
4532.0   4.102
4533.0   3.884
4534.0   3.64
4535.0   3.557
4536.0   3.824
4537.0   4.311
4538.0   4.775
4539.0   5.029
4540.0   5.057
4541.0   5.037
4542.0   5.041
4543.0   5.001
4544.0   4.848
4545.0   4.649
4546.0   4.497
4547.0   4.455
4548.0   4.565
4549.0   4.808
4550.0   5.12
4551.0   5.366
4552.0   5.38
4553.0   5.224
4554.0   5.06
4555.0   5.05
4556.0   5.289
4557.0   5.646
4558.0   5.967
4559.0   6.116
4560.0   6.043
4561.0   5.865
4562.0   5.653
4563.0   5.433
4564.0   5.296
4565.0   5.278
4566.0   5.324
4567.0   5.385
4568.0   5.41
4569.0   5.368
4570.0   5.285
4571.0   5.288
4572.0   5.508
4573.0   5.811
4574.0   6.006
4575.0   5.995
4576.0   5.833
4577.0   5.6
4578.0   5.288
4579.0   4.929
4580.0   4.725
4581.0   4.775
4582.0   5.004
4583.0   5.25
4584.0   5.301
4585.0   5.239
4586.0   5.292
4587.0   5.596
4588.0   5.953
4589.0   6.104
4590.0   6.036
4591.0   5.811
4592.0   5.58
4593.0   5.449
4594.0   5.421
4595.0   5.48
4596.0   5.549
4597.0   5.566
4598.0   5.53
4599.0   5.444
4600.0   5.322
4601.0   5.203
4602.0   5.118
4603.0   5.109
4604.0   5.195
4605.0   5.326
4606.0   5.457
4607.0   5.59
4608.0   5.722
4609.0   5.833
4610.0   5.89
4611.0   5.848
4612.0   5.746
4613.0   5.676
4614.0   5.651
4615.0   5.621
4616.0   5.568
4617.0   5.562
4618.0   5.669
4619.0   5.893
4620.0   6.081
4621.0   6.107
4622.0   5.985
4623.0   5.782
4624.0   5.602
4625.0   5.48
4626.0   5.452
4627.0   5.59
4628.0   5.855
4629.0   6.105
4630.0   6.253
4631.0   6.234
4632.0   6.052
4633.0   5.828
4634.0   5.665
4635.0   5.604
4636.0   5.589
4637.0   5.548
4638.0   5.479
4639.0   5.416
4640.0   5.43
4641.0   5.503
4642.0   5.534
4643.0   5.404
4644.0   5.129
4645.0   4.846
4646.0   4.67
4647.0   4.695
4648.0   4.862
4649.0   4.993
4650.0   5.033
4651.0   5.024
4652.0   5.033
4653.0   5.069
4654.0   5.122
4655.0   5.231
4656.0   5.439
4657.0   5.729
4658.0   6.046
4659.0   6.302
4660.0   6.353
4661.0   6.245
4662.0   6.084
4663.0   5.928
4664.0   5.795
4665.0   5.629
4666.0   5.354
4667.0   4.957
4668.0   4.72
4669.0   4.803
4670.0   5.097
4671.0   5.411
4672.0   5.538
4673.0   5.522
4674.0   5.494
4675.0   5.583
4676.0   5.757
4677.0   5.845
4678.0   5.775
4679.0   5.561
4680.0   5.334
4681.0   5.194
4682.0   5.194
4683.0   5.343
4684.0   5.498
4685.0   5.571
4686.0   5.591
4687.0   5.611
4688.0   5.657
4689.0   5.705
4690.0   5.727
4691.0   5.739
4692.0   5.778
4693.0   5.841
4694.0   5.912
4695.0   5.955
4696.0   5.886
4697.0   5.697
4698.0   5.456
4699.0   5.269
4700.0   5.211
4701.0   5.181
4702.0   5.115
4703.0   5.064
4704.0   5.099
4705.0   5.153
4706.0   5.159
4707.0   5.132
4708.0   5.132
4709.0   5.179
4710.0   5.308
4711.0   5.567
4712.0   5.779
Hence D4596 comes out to 1.1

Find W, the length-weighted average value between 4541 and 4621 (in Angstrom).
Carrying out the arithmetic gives 5.43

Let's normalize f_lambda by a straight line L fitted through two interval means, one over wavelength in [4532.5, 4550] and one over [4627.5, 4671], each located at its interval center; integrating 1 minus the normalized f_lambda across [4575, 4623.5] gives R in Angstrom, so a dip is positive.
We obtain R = -4.73 Angstrom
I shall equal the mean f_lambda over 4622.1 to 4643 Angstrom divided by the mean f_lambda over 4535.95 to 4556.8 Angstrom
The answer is 1.2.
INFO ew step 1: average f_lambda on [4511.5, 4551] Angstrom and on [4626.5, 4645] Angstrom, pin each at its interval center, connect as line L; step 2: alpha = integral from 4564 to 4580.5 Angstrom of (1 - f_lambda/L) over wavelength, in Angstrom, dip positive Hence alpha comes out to -1.4 Angstrom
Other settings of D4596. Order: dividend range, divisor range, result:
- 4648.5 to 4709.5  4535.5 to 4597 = 1.03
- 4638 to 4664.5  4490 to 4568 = 1.10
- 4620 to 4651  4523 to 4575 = 1.12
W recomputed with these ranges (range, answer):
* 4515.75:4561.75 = 4.79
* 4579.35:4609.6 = 5.43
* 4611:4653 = 5.54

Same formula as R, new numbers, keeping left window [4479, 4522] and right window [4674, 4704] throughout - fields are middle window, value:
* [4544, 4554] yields 0.3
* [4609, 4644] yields -2.6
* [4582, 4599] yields -1.1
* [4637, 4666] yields -0.1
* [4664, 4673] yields 0.4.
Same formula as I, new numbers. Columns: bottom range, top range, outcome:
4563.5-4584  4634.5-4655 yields 0.97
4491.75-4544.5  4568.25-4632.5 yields 1.17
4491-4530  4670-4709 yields 1.12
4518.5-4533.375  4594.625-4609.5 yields 1.22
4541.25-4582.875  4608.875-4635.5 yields 1.10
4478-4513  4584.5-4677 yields 1.14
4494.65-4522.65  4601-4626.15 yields 1.11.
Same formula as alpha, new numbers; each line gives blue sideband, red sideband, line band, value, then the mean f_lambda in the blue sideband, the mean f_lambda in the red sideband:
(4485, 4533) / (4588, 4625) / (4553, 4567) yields -0.8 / 4.8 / 5.63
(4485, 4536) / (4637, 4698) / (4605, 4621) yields -1.5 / 4.74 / 5.48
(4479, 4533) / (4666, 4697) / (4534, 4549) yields 1.0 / 4.76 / 5.52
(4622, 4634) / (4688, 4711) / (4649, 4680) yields 0.7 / 5.84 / 5.45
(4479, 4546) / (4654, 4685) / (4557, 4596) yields -3.6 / 4.72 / 5.55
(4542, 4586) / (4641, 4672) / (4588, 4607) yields -0.6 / 5.3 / 5.36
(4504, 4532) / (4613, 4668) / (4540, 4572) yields -1.0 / 4.86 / 5.57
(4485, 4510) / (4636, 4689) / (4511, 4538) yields 2.8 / 4.94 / 5.43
